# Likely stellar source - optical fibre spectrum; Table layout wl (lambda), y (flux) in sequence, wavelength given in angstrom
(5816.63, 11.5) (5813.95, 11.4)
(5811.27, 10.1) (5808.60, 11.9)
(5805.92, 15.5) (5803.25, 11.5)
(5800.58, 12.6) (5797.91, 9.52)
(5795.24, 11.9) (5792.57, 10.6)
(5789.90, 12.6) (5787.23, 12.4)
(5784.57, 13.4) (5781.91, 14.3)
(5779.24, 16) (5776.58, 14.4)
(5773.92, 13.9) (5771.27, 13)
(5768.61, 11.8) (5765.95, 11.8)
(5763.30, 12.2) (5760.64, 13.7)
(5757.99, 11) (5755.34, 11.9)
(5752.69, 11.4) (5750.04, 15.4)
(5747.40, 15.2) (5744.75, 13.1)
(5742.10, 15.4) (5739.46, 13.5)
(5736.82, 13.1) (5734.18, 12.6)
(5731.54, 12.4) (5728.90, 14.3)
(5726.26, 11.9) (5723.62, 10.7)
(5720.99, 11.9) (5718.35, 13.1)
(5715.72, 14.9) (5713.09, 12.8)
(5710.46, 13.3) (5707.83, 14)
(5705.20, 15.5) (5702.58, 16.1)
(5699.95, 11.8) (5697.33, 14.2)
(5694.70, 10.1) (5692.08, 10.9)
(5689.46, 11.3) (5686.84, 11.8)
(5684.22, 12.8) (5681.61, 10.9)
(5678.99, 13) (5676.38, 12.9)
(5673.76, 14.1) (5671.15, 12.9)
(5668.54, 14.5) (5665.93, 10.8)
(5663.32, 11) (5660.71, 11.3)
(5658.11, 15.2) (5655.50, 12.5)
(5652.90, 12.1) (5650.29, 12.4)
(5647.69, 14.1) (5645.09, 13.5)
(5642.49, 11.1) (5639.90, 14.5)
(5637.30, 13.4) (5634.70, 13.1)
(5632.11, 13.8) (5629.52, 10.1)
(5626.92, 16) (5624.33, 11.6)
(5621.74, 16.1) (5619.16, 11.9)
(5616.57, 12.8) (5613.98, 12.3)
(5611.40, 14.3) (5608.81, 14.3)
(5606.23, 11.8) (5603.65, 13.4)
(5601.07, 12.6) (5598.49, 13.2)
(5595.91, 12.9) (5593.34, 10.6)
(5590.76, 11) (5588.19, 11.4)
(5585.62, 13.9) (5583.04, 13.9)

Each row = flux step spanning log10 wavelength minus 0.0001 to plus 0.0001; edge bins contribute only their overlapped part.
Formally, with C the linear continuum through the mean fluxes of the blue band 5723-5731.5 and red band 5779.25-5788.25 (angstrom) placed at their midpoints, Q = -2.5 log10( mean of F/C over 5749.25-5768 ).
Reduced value 0.07 mag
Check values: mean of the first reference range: 12.4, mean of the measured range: 12.4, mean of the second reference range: 13.8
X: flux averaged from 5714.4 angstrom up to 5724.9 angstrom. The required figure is 12.7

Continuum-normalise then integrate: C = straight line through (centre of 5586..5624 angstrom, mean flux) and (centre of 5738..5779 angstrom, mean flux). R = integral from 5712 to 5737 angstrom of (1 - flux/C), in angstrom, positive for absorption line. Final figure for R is 0.74 angstrom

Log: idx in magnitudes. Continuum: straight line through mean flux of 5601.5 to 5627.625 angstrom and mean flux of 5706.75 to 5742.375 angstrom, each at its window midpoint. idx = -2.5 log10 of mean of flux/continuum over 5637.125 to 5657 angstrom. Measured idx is 0.03 mag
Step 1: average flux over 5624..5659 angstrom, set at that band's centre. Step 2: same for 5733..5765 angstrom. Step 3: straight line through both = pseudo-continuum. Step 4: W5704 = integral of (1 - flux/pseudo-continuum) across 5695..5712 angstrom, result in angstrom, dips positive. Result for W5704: -0.9 angstrom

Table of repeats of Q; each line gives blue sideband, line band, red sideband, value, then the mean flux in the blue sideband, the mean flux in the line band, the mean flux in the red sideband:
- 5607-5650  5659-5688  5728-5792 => 0.072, 13.3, 12.4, 13.2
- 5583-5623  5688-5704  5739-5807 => 0.044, 12.9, 12.4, 13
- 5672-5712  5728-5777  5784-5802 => -0.078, 12.8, 13.1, 11.8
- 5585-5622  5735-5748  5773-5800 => -0.089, 12.7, 13.9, 12.9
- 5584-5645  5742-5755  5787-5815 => -0.143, 12.9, 13.8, 11.8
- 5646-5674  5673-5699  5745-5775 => 0.055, 12.8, 12.2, 12.8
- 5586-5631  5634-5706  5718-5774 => 0.003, 12.8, 12.8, 12.9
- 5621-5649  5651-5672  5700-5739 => 0.067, 13.3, 12.5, 13.3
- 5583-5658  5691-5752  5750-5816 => -0.054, 12.9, 13.3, 12.5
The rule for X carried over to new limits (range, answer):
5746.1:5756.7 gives 13.5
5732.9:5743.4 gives 13.7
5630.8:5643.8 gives 13.2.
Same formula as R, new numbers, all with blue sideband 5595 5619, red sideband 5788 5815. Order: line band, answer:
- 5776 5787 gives -2.23 angstrom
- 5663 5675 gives -0.17 angstrom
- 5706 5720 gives -1.49 angstrom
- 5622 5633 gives -0.23 angstrom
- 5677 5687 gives 0.25 angstrom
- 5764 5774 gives -0.38 angstrom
